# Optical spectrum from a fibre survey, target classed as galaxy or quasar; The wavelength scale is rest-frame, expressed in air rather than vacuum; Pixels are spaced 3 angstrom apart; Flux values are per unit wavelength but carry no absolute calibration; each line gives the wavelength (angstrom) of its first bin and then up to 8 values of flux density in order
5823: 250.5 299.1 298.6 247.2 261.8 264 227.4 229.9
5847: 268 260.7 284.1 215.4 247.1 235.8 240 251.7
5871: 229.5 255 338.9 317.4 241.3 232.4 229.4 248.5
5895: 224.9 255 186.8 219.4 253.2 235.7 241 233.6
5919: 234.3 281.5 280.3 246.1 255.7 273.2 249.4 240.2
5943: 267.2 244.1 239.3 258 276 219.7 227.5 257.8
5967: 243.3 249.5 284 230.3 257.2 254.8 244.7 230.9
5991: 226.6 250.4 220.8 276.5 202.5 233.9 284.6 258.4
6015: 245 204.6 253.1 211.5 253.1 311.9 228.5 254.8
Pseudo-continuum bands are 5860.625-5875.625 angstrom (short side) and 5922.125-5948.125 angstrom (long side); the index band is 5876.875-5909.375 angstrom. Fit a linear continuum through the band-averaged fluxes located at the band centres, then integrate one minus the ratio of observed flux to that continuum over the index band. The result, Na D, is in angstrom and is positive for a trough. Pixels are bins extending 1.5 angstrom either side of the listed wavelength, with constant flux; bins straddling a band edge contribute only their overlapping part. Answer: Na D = 0.4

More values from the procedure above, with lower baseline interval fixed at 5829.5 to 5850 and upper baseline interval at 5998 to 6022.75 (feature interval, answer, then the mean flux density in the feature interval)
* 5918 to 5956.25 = -1.5 angstrom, 258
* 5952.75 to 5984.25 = -0.5 angstrom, 250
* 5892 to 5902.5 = 1.0 angstrom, 226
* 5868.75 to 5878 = -0.7 angstrom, 269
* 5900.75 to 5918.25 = 1.2 angstrom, 232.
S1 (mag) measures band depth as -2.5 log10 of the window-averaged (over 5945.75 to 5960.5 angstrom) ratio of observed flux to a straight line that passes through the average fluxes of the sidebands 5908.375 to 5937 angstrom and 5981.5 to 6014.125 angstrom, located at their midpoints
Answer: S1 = 0.01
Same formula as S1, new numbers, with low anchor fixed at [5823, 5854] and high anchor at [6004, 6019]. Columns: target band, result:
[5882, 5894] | 0.09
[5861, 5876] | 0.06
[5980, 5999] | 0.04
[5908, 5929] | 0.02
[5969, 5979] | -0.03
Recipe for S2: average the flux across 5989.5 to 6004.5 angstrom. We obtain 235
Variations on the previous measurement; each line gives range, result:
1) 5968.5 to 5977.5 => 255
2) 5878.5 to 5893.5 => 254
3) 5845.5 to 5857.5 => 257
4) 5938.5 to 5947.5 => 250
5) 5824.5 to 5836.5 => 277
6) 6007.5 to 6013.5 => 272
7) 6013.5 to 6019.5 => 225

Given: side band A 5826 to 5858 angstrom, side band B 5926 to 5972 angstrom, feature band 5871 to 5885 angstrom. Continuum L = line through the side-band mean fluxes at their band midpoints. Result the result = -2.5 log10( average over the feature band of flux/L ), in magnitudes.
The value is -0.10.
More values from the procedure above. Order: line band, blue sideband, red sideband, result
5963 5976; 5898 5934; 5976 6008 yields -0.062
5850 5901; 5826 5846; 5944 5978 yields 0.018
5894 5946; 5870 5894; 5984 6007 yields 0.029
